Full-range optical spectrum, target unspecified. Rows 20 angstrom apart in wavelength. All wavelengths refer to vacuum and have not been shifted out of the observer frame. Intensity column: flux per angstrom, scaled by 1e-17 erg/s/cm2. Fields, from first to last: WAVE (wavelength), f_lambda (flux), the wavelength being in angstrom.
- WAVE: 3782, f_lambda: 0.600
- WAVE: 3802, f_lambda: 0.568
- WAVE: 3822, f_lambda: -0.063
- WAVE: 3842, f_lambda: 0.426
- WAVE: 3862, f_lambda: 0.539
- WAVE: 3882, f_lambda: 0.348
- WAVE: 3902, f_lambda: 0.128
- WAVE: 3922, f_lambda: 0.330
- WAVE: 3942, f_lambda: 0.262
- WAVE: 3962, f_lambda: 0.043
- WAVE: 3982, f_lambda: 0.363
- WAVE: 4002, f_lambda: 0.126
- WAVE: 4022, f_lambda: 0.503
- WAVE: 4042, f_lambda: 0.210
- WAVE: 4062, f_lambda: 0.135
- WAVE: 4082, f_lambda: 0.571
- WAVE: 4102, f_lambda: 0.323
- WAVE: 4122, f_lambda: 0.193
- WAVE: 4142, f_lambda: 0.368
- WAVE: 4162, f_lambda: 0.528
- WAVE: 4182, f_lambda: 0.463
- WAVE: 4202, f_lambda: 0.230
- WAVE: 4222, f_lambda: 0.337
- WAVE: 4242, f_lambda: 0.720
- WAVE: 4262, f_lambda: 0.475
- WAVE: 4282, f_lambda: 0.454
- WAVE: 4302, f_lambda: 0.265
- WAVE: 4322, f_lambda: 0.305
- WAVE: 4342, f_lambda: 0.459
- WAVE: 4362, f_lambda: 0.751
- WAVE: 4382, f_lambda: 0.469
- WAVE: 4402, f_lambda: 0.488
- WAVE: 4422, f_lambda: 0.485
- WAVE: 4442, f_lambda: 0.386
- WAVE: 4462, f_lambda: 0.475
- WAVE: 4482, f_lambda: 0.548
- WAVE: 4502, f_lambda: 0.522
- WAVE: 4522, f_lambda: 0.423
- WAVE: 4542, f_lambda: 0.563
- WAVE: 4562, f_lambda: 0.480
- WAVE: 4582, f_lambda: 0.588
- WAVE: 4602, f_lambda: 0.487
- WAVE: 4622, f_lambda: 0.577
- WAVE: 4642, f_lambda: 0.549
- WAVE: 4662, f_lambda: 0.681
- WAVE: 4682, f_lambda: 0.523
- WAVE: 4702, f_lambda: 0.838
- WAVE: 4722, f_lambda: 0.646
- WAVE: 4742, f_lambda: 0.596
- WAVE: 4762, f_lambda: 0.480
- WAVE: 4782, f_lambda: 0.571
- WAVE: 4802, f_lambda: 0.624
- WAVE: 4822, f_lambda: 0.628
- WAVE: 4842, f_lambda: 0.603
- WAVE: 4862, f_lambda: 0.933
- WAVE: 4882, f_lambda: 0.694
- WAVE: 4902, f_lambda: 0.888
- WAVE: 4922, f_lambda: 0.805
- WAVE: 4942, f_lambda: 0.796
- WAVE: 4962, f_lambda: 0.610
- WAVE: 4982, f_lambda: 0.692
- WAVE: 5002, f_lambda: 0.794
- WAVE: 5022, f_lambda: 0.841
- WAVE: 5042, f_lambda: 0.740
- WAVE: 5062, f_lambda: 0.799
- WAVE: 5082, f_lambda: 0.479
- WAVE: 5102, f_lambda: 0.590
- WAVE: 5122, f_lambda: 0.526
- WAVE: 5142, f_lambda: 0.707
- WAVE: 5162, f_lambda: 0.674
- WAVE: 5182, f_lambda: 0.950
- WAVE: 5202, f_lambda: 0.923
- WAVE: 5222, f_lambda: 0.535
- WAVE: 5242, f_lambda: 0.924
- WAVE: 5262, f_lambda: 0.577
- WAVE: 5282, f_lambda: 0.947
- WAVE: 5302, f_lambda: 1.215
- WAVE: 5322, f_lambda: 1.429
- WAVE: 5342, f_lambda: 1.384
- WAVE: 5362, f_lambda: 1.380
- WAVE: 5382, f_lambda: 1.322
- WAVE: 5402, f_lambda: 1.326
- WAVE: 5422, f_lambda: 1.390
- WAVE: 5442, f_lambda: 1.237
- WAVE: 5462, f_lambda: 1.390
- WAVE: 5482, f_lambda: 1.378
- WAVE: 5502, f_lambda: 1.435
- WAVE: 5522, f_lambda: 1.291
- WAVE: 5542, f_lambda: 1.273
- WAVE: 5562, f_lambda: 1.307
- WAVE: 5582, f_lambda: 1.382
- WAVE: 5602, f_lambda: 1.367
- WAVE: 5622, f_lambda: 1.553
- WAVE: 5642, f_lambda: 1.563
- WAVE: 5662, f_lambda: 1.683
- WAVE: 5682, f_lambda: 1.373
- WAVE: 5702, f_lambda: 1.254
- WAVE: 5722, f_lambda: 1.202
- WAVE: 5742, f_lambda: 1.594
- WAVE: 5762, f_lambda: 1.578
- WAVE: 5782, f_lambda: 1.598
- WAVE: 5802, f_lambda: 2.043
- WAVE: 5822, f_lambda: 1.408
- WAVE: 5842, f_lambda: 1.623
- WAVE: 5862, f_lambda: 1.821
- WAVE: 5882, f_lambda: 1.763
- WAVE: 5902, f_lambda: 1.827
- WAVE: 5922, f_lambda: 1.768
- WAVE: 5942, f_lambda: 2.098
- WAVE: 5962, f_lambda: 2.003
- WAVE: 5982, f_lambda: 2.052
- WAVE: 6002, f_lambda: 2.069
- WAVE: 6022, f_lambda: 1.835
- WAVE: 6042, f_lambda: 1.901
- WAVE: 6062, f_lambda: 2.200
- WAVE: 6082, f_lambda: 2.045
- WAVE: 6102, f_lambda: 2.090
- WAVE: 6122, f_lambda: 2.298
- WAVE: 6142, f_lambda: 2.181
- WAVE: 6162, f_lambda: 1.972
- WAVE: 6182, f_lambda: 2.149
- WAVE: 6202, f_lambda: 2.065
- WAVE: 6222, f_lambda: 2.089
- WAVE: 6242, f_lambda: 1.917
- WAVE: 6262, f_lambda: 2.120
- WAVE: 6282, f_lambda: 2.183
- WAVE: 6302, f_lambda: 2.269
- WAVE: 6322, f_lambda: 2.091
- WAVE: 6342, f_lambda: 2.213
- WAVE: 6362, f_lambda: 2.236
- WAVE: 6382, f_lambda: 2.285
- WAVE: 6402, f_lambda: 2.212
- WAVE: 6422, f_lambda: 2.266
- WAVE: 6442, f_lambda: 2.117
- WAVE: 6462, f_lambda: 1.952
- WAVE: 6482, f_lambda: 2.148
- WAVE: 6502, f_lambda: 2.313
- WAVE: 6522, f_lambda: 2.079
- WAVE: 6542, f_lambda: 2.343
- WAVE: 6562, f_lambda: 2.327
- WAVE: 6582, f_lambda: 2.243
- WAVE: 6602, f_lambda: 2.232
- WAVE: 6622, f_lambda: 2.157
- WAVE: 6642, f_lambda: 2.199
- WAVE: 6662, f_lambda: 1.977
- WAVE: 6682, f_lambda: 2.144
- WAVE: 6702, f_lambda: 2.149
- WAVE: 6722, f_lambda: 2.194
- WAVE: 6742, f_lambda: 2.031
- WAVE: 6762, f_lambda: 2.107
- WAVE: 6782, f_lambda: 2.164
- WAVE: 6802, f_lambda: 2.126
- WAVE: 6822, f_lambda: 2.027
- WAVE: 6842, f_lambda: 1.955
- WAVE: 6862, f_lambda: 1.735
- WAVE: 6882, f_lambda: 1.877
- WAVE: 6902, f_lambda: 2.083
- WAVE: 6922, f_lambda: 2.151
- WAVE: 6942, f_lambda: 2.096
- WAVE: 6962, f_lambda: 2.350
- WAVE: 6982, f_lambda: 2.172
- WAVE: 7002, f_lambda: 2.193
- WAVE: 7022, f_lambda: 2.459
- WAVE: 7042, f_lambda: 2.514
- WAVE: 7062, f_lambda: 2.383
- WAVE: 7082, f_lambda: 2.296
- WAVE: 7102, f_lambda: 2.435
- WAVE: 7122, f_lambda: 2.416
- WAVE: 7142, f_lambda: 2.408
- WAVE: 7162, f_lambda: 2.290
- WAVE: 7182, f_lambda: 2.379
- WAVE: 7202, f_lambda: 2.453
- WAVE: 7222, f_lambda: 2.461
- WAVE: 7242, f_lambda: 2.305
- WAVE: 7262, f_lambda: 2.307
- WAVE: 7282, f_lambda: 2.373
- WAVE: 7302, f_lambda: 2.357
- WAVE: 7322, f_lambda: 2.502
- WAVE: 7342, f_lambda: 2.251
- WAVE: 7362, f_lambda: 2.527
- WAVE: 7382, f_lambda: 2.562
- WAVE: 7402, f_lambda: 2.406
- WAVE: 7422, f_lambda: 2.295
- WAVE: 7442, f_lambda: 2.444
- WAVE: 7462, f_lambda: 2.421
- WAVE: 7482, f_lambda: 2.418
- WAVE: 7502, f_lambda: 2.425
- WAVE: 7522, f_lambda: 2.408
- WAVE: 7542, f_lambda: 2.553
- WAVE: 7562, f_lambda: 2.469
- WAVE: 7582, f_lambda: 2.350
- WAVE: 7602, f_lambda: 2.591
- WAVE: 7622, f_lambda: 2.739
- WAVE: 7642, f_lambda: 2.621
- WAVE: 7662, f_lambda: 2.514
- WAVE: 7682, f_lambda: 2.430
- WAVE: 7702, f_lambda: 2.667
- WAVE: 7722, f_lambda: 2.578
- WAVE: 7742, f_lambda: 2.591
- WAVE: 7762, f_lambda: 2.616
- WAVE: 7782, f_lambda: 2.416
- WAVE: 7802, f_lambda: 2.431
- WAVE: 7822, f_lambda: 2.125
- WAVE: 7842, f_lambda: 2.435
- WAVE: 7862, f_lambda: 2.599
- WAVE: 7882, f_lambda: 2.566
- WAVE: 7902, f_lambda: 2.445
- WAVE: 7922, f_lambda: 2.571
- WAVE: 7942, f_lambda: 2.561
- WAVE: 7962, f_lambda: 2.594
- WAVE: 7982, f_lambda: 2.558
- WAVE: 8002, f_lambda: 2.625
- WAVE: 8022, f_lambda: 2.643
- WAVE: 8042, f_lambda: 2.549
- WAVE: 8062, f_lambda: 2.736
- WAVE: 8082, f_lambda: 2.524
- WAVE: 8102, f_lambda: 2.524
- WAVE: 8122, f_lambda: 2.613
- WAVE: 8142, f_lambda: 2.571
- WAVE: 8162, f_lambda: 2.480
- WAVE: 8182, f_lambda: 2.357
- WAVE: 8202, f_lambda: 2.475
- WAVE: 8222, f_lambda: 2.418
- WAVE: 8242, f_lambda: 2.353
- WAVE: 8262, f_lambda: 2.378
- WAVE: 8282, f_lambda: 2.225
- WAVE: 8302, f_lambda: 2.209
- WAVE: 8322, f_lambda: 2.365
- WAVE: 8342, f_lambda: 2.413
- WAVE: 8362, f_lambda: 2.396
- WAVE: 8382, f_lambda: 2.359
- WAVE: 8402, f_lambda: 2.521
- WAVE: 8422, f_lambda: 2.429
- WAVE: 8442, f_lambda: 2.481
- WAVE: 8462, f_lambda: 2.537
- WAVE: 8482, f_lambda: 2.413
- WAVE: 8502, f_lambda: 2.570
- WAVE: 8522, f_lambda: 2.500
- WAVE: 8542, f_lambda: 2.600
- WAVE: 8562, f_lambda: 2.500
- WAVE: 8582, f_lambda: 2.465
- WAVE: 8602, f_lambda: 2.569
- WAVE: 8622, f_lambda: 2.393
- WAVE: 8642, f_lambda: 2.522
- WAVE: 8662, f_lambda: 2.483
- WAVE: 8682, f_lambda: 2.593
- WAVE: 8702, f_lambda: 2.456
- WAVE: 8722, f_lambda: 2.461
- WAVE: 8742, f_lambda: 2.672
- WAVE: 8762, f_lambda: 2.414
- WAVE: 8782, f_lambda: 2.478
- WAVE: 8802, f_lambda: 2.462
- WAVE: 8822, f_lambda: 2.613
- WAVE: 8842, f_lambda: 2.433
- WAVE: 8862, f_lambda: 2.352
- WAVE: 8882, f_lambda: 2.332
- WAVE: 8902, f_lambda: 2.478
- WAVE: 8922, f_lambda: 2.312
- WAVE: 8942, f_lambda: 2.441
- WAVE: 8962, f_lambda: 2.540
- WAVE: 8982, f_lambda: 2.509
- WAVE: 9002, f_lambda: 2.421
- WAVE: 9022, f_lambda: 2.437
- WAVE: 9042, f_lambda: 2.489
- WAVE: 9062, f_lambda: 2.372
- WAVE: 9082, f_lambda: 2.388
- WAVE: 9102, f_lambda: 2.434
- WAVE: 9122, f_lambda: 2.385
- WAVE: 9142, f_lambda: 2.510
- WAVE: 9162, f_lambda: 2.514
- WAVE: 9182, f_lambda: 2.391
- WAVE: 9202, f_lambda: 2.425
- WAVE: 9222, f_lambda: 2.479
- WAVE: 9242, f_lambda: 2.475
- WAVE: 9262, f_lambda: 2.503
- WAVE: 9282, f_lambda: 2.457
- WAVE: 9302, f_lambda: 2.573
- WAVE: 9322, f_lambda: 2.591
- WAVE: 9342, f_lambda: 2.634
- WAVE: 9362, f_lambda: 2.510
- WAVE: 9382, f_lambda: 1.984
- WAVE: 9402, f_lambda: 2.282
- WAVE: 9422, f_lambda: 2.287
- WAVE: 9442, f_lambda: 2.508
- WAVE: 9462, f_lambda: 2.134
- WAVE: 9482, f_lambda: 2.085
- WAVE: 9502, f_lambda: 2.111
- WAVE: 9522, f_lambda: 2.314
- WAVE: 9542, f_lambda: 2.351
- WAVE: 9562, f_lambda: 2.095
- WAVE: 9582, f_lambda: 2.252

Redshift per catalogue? 0.327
